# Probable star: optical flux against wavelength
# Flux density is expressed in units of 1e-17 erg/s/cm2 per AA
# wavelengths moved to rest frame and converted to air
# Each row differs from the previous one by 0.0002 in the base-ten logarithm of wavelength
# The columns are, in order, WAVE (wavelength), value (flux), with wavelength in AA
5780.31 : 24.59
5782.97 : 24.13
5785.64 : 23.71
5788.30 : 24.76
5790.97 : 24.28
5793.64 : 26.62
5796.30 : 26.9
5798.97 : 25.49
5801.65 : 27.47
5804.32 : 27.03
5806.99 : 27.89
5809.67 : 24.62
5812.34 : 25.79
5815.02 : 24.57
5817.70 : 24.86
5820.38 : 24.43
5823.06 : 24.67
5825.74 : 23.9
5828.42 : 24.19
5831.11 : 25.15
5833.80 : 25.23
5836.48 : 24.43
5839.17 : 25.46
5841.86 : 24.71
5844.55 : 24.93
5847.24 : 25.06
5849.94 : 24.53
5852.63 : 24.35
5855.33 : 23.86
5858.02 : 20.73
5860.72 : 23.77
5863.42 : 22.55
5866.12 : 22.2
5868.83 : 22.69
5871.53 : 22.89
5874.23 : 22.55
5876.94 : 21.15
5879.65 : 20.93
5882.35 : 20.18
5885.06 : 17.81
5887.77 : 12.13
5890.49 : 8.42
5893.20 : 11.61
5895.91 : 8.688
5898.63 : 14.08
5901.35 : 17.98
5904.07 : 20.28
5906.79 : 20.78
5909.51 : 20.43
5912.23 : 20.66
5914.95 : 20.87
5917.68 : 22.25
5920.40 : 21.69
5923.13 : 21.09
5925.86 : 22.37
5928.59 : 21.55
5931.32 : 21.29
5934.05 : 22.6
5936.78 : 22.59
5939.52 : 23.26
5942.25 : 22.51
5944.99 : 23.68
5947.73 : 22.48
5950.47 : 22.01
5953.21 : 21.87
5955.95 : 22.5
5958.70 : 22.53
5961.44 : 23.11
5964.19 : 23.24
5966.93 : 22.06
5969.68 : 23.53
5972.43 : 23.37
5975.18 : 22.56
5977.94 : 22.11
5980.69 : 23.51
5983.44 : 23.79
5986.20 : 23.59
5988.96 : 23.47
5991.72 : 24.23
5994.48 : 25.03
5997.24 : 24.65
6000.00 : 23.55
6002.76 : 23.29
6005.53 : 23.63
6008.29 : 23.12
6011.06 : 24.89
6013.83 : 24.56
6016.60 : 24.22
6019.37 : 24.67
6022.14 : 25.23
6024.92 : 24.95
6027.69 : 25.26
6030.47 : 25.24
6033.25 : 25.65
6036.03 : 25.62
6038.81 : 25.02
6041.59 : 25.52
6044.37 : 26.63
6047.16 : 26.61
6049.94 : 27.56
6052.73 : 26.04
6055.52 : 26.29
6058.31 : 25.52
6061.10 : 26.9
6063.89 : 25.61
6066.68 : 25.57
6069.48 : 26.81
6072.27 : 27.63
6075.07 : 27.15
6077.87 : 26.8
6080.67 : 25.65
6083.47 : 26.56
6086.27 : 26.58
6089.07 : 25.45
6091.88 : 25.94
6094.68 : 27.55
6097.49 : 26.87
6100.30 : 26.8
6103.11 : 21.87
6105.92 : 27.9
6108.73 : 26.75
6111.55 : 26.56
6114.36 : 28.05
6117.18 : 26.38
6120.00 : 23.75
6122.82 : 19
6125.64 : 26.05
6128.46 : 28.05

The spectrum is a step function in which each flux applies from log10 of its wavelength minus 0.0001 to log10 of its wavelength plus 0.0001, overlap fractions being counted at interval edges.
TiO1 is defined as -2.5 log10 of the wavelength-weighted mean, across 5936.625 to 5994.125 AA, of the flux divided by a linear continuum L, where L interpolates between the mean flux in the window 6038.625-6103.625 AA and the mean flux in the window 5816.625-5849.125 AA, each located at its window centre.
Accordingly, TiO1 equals 0.12 mag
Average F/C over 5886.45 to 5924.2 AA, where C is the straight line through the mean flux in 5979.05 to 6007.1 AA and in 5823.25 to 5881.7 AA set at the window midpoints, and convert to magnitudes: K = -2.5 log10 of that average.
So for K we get 0.35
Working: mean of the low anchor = 23.6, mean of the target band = 17.2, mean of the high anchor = 23.9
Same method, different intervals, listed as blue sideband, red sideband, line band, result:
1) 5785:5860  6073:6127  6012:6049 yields 0.01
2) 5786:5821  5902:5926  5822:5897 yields 0.10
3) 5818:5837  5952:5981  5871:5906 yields 0.38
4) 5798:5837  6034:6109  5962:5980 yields 0.14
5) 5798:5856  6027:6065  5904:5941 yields 0.18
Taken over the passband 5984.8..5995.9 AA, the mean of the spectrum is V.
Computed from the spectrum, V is 24.1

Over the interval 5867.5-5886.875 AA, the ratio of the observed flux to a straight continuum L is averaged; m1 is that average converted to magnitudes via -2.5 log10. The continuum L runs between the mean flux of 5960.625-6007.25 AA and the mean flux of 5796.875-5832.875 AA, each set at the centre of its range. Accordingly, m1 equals 0.18 mag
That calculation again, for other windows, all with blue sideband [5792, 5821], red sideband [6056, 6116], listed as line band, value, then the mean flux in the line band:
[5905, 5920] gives 0.24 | 21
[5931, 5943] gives 0.16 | 22.6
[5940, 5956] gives 0.16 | 22.6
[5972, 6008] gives 0.12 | 23.6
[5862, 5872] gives 0.16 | 22.6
